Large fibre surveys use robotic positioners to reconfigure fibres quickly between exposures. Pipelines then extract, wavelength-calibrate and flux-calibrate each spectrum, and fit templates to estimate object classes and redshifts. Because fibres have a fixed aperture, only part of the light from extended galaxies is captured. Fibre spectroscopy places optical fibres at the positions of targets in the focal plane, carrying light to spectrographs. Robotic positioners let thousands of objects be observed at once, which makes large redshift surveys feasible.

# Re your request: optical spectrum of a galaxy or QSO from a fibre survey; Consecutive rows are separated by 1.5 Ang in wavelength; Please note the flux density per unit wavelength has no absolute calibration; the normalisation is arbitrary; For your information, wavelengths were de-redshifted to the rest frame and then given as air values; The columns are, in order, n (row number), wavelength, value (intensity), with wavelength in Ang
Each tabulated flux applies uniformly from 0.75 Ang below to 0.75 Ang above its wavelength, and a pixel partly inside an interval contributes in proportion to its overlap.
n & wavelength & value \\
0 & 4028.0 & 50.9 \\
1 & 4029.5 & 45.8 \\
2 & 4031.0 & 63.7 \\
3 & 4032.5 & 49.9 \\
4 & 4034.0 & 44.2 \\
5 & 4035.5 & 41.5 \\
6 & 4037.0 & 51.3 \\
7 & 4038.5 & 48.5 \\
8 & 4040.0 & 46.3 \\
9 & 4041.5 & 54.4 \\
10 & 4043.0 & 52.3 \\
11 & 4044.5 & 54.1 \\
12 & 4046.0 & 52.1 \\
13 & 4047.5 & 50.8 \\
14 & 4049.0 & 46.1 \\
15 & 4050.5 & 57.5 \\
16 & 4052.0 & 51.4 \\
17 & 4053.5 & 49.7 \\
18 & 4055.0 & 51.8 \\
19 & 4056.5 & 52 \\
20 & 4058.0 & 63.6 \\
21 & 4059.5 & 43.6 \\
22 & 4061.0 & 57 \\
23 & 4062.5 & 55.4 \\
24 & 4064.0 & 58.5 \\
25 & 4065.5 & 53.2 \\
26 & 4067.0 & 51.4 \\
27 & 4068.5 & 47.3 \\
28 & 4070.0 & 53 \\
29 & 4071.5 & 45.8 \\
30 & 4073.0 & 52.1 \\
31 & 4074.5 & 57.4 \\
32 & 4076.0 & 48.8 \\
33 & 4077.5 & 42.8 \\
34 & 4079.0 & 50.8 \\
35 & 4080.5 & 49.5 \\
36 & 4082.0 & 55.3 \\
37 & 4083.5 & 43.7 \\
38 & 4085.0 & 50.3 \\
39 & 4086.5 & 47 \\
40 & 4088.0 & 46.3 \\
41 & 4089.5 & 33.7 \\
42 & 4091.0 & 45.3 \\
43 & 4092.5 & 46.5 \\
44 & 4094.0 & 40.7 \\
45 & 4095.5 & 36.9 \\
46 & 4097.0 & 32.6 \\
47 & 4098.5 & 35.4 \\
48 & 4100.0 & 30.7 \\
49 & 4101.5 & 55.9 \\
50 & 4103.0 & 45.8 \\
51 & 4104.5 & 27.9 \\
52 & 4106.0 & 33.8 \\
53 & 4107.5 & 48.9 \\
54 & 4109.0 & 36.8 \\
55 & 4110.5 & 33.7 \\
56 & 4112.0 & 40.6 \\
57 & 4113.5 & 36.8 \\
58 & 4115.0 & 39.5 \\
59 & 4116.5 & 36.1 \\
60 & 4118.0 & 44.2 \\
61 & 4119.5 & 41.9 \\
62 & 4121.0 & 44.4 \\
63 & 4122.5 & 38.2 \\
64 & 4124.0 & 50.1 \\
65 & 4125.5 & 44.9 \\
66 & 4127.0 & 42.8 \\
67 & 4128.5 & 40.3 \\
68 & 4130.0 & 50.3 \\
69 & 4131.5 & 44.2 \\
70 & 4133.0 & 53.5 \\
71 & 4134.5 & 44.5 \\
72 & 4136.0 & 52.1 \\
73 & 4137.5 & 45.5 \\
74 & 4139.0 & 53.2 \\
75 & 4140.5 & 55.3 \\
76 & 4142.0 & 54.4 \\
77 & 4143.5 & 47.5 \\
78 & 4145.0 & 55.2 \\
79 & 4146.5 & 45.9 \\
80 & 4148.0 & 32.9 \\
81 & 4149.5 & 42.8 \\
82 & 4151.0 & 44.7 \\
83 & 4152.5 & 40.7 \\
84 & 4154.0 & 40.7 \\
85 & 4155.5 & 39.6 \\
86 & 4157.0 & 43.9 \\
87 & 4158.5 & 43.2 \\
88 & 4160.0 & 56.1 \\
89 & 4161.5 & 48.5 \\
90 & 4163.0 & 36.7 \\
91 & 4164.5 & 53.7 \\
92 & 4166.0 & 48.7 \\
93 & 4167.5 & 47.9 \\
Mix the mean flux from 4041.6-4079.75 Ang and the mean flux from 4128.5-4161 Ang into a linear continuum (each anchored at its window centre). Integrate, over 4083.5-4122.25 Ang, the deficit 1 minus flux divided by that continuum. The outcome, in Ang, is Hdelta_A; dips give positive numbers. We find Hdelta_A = 7.0 Ang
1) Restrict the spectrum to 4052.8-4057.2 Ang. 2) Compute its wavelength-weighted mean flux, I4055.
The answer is 51.2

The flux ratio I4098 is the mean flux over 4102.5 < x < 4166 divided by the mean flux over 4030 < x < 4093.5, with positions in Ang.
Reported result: 0.88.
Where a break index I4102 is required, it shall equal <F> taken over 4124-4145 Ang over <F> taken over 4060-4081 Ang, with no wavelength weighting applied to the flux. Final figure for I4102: 0.9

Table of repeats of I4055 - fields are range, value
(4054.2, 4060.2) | 52.8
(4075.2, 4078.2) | 46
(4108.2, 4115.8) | 37.5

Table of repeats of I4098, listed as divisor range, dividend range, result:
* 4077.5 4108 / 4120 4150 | 1.10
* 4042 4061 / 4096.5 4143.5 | 0.83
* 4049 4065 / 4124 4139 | 0.88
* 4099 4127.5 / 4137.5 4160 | 1.13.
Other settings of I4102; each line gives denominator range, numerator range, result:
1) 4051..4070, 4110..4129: 0.78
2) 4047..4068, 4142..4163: 0.85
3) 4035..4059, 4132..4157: 0.91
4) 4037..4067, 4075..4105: 0.83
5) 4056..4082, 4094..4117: 0.73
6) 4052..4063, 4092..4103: 0.75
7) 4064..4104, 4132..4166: 1.01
